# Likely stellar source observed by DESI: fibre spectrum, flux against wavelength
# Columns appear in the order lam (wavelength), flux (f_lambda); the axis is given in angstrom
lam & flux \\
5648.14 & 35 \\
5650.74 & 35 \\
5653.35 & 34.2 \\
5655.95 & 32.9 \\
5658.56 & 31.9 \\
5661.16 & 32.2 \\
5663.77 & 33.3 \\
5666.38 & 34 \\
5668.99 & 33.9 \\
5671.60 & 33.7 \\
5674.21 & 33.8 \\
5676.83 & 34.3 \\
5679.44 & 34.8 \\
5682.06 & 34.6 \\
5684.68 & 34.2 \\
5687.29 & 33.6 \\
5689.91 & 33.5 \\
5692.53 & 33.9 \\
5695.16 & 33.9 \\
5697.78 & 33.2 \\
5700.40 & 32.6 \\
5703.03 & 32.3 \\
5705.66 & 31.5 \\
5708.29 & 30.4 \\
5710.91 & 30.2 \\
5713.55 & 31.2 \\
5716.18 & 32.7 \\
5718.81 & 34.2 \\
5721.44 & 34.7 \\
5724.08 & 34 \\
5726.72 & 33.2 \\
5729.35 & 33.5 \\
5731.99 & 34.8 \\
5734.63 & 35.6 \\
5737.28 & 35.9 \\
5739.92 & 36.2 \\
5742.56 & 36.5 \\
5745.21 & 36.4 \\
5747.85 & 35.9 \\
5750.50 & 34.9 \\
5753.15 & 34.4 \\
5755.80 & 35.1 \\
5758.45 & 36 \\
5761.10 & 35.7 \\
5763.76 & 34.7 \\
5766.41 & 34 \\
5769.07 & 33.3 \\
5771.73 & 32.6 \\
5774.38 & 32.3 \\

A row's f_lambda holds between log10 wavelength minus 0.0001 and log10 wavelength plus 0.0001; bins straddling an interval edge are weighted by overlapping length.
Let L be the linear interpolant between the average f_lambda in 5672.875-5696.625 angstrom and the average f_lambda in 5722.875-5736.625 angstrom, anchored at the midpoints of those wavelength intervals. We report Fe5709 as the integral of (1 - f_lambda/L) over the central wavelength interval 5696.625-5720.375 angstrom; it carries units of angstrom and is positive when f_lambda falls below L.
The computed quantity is 1.48 angstrom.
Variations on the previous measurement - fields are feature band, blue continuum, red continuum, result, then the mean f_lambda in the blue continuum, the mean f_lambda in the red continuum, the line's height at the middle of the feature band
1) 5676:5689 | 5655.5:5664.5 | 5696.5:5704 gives -0.66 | 32.5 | 32.7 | 32.6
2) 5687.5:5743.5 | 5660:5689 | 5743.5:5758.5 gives 1.93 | 33.9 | 35.4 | 34.7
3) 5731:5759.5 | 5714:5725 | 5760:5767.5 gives -1.06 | 33.7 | 34.8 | 34.3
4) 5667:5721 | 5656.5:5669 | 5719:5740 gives 0.90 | 33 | 34.6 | 33.7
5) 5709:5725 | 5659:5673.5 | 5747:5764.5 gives 0.80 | 33.4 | 35.2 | 34.4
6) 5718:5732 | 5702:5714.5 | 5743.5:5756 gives -0.50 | 31.1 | 35.4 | 32.8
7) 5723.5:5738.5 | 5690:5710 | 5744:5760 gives -0.10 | 32.6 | 35.5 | 34.3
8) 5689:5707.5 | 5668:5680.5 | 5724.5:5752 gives 0.87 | 34.1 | 35.2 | 34.5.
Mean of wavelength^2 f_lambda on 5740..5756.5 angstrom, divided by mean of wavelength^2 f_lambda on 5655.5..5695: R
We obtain 1.1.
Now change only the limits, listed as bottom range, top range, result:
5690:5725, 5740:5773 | 1.09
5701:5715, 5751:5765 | 1.15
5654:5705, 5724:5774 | 1.07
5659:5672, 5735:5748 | 1.11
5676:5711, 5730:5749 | 1.10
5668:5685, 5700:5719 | 0.94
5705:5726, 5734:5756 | 1.11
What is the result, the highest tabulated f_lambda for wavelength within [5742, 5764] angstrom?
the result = 36.5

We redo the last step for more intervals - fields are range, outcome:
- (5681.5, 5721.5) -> 34.7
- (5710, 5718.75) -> 32.7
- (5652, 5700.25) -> 34.8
